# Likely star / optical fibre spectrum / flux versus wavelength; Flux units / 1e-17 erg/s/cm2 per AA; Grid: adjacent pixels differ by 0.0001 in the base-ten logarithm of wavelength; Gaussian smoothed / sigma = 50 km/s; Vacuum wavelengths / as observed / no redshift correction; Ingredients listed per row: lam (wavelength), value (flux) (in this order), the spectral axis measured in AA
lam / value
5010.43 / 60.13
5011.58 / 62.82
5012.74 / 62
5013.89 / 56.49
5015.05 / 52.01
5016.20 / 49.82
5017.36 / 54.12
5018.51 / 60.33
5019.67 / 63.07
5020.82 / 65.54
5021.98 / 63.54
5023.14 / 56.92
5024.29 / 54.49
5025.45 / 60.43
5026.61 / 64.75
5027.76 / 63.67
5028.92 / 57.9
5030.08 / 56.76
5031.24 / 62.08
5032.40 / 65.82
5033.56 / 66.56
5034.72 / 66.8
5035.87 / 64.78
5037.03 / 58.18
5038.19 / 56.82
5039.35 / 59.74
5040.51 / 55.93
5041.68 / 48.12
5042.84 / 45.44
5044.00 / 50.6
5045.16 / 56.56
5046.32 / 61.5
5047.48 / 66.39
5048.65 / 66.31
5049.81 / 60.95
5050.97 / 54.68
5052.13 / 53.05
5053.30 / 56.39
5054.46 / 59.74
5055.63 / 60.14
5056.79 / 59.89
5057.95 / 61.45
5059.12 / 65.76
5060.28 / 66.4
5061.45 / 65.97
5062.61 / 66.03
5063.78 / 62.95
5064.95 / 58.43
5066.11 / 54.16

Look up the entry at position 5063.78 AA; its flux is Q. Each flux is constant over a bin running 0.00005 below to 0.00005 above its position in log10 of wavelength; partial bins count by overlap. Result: 62.95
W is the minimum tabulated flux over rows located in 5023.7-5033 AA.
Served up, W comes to 54.49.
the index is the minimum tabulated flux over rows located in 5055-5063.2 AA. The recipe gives 59.89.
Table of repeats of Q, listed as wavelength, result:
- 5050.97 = 54.68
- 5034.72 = 66.8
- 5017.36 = 54.12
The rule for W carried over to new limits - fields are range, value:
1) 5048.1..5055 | 53.05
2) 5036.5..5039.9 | 56.82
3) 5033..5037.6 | 58.18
